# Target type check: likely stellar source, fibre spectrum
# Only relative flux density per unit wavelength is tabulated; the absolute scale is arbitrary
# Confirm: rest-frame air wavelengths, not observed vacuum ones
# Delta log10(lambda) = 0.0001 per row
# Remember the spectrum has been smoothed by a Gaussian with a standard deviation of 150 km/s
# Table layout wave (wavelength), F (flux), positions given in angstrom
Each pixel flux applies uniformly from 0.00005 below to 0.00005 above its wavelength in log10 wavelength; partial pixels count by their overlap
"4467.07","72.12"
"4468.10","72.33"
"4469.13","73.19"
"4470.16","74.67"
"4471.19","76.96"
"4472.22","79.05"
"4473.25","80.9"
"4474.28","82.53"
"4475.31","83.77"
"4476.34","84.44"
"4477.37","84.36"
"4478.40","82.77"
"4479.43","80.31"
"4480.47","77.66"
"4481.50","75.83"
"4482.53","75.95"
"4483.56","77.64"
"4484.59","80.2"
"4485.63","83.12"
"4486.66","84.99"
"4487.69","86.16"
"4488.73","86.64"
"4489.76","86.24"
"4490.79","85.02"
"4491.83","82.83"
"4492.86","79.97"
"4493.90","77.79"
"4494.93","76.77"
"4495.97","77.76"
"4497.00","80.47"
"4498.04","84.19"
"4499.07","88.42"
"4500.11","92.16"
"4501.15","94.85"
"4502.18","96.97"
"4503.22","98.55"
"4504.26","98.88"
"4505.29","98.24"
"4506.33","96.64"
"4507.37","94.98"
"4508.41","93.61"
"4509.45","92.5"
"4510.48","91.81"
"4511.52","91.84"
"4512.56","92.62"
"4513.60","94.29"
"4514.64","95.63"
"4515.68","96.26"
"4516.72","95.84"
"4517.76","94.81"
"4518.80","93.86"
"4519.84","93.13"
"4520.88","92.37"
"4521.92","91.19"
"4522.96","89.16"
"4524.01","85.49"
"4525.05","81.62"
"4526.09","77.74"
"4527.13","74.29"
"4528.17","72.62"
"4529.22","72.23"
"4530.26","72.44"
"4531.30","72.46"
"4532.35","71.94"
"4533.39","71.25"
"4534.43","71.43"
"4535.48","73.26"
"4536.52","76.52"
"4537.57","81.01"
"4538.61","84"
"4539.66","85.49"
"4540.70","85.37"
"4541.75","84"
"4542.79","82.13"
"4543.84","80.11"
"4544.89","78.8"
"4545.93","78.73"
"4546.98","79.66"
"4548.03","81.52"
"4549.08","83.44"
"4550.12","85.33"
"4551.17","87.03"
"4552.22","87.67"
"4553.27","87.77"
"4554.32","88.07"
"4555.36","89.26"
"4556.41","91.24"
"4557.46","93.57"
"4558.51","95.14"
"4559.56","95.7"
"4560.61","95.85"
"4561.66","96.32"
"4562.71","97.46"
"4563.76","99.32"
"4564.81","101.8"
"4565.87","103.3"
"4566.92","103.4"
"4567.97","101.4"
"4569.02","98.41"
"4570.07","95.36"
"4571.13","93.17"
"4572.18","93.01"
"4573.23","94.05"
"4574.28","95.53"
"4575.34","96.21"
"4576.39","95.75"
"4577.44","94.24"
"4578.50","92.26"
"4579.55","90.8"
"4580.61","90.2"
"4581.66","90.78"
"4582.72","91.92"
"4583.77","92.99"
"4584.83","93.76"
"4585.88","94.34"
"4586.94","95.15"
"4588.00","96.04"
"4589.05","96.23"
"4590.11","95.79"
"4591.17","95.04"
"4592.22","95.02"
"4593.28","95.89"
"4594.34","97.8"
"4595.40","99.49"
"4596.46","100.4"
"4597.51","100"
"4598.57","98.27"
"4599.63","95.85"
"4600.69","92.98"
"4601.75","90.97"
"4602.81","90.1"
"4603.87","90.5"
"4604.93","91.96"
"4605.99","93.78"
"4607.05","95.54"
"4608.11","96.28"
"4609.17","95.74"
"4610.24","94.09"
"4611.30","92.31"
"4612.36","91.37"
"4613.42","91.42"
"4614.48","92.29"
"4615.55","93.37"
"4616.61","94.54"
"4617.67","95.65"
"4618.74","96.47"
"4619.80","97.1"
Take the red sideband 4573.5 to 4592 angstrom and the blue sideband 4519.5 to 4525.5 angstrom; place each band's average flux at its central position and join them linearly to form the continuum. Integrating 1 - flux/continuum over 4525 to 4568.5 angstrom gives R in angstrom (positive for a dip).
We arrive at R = 2.8 angstrom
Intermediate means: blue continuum 88.7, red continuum 94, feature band 85.1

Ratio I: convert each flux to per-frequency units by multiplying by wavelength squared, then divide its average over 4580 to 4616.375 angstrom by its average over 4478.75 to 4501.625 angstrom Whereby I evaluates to 1.2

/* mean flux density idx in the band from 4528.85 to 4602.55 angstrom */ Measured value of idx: 90.1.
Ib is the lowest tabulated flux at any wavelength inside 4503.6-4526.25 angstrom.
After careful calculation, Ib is 77.74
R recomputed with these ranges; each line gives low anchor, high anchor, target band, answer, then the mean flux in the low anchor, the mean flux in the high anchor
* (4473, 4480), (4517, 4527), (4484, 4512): -0.9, 82.7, 88.4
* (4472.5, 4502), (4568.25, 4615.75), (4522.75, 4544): 2.4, 82.8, 94.4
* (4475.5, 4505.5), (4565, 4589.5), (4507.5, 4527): -0.7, 84.7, 95.2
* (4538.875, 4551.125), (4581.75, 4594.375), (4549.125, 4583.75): -2.1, 82.4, 94.7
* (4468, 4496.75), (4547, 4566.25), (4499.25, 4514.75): -1.9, 80.5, 91.8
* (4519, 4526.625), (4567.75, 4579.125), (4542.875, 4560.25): 1.0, 87.5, 95.2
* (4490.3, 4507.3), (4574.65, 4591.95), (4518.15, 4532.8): 1.4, 88.3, 93.9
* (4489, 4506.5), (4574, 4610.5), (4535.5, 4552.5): 1.7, 87.8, 94.6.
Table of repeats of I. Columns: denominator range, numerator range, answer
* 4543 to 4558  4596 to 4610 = 1.14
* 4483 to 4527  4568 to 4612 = 1.11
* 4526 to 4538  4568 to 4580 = 1.31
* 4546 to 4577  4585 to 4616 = 1.03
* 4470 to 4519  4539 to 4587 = 1.09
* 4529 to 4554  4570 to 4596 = 1.20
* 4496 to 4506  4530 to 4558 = 0.91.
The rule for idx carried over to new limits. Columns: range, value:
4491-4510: 89.1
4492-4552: 85.3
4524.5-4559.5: 81.4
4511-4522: 93.9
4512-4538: 83.3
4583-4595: 95.3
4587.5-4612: 95.2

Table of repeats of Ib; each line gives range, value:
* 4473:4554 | 71.25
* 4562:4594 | 90.2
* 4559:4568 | 95.7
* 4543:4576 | 78.73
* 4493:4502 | 76.77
